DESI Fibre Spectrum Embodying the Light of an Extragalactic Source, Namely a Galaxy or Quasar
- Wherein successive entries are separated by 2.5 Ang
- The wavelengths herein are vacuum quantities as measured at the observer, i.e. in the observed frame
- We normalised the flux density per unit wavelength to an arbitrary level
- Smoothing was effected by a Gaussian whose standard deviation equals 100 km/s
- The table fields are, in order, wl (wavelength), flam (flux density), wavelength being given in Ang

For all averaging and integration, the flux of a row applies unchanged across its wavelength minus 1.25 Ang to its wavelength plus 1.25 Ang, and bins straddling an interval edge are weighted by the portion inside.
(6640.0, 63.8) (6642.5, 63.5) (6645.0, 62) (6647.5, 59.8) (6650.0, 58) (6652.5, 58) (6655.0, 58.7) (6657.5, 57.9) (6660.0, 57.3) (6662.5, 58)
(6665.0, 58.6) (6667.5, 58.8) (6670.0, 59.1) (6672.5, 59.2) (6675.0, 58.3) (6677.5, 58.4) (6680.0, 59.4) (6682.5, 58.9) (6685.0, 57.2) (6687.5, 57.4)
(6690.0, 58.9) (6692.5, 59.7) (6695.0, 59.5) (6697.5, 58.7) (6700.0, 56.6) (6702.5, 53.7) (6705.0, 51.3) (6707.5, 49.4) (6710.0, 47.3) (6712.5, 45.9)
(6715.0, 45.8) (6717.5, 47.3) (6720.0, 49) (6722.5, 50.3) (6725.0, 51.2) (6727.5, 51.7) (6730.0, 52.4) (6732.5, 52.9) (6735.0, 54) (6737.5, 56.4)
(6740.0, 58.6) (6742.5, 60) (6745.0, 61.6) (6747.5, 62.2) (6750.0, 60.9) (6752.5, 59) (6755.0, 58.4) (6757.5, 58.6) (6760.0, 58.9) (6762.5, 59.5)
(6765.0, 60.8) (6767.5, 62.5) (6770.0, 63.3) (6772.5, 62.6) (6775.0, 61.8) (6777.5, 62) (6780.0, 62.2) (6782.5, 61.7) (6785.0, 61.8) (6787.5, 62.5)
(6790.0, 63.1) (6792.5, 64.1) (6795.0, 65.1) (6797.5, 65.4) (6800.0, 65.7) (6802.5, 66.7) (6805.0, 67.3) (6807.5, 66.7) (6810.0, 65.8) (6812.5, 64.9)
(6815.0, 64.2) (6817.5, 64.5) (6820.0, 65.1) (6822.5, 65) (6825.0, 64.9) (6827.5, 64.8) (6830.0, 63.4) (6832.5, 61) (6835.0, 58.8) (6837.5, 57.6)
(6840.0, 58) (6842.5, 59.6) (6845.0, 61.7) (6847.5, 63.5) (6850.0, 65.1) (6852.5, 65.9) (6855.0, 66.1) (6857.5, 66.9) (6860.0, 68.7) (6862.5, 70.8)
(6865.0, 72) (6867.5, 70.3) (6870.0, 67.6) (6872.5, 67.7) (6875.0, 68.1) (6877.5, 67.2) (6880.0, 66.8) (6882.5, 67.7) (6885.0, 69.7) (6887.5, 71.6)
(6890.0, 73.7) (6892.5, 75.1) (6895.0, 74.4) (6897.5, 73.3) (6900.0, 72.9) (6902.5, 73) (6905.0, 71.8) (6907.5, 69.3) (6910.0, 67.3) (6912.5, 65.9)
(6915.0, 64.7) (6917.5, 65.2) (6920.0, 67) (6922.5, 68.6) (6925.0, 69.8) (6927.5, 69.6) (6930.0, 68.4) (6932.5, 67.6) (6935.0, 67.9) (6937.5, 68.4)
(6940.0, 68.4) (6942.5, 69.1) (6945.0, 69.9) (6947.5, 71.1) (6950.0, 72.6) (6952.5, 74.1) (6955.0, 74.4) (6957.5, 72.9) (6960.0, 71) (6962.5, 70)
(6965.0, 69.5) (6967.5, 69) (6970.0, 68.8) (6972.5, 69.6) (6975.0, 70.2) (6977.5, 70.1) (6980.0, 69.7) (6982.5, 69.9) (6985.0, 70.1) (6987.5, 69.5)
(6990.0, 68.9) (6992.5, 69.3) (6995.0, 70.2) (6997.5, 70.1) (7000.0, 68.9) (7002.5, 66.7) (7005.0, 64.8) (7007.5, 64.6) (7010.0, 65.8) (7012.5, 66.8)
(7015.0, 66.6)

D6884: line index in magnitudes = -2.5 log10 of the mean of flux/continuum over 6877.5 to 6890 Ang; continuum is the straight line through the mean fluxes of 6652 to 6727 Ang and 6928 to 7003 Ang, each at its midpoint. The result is -0.06 mag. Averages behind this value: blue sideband 55.3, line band 69.2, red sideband 69.9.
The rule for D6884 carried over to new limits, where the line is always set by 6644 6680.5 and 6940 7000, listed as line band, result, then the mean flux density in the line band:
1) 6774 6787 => 0.022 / 61.9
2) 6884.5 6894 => -0.085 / 72.8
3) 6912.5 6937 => 0.017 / 67.6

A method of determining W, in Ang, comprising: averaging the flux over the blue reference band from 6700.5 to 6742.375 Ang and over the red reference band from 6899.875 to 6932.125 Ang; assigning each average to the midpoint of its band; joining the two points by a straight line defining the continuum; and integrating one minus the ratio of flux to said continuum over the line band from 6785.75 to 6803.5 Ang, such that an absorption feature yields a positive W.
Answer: -2.0 Ang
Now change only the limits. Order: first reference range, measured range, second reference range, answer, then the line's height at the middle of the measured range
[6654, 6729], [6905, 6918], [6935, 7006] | -0.1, 66.8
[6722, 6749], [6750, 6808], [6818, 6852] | -3.8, 58.6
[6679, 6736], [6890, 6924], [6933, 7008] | -2.2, 65.8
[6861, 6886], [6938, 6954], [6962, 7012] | -0.5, 68.8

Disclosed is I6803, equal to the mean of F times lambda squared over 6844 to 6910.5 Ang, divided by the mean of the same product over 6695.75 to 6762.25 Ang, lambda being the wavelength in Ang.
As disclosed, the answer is 1.33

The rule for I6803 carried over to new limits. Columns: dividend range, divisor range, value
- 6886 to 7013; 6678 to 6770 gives 1.33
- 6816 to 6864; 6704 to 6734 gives 1.33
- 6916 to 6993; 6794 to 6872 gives 1.11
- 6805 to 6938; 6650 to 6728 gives 1.28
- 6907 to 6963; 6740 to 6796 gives 1.18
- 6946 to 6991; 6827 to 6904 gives 1.08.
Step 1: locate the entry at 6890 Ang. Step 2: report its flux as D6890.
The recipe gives 73.7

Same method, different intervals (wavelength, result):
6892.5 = 75.1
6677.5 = 58.4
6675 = 58.3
